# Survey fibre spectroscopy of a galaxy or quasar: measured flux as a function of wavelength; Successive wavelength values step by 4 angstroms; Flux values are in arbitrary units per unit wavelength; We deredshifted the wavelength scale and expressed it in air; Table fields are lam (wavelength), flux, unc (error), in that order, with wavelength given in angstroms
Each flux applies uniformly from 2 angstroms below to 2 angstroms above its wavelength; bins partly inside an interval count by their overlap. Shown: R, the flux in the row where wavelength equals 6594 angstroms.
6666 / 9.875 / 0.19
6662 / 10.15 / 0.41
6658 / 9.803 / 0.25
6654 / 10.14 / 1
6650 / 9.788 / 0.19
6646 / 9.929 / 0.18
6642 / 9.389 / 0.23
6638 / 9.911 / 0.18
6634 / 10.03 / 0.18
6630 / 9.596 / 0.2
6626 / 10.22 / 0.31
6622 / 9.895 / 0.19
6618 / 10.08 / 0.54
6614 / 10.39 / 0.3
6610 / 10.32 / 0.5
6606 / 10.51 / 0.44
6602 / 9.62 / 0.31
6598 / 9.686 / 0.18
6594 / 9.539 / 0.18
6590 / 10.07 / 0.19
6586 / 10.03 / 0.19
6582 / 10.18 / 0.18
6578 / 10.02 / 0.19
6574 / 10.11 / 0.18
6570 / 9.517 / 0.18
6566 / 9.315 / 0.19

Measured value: 9.539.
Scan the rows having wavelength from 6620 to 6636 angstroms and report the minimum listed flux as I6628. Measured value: 9.596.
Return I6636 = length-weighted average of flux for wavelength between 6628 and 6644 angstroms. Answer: 9.73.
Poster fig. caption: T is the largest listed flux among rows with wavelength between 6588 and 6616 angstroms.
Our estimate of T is 10.51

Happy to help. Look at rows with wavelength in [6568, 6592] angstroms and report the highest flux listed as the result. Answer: 10.18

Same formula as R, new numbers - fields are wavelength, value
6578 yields 10.02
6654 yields 10.14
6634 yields 10.03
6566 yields 9.315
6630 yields 9.596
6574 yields 10.11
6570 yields 9.517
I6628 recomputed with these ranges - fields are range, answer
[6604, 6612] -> 10.32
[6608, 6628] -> 9.895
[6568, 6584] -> 9.517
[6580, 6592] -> 10.03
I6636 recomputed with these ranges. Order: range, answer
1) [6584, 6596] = 9.88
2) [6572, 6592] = 10.1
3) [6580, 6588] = 10.1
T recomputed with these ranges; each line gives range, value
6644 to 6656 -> 10.14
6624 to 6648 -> 10.22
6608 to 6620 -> 10.39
